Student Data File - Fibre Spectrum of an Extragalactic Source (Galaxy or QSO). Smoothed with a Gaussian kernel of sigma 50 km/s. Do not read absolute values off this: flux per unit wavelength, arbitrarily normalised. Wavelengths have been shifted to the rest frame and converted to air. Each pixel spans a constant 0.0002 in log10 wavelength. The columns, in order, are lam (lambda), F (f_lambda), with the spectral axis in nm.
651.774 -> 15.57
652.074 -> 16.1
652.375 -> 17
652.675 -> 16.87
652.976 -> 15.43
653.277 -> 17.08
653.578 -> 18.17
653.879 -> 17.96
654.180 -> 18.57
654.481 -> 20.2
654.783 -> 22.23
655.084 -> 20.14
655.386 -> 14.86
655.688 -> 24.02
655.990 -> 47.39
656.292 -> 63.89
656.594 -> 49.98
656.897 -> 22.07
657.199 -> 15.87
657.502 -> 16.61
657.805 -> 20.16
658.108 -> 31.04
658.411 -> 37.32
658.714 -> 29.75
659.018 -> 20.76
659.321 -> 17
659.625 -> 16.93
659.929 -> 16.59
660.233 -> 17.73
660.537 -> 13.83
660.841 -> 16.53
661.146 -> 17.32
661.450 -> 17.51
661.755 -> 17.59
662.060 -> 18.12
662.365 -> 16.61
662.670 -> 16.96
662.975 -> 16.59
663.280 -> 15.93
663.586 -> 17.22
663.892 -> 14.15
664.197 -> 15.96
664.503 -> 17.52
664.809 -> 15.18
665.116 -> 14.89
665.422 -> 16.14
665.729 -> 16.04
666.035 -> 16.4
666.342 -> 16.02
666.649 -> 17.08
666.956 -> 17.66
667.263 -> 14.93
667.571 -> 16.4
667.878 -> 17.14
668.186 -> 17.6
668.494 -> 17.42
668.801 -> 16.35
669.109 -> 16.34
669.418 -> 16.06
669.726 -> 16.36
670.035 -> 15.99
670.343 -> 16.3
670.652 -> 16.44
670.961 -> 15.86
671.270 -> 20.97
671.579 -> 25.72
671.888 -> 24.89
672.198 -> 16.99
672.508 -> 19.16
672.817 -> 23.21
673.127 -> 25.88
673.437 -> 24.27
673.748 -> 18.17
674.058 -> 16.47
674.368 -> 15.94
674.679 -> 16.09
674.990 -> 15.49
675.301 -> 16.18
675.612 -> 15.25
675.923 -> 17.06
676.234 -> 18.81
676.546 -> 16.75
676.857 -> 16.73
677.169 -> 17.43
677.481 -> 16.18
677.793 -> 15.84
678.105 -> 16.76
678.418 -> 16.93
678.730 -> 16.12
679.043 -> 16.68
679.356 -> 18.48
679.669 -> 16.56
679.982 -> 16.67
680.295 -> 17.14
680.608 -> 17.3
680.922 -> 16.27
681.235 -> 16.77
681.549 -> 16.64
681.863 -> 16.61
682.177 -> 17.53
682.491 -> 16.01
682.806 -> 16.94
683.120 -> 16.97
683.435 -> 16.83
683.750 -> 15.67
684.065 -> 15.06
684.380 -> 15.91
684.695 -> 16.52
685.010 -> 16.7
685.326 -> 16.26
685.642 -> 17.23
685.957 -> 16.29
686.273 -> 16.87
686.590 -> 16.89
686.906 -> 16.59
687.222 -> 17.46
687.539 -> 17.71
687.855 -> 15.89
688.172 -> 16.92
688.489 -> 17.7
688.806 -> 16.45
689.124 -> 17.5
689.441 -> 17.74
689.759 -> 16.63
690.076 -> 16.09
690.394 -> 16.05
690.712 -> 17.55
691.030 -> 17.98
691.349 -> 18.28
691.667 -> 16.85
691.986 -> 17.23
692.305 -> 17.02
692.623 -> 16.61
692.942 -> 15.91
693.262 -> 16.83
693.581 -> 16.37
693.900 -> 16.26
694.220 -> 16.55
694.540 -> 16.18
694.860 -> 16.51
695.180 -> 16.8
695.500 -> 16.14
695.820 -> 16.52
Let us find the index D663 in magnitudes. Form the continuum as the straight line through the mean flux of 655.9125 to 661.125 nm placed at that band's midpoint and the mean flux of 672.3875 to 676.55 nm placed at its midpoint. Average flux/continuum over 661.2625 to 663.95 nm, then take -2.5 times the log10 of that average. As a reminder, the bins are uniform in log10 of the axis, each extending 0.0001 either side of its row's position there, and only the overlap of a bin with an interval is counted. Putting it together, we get 0.39 mag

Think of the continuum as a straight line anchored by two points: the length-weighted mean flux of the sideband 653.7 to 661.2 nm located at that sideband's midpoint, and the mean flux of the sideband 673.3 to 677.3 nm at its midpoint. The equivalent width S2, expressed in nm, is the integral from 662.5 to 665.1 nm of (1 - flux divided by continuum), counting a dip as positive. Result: 0.683 nm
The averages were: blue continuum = 24.4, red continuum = 17.2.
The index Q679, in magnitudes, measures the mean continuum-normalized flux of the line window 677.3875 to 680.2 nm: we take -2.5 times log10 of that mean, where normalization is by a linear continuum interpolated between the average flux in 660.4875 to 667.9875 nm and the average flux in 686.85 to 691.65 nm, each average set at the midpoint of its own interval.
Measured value 0.01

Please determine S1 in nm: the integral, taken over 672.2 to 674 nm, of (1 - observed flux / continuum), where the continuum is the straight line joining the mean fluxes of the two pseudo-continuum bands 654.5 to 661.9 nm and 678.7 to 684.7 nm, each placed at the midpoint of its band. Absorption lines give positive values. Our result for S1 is -0.18 nm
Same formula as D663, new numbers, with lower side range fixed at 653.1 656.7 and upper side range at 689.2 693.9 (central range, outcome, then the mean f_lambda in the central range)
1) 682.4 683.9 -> 0.173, 16.5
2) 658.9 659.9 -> 0.412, 17.9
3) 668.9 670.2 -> 0.395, 16.2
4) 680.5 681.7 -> 0.192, 16.7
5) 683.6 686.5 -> 0.155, 16.3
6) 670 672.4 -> 0.180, 19.3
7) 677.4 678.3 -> 0.270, 16.3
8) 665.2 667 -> 0.424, 16.4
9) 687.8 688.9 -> 0.064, 16.8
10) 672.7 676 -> 0.184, 18.5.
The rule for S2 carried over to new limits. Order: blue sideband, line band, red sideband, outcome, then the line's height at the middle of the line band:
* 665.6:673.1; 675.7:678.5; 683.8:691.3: 0.09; 17.5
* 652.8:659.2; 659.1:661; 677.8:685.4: 0.61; 24.4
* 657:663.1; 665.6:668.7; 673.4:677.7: 0.29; 18.4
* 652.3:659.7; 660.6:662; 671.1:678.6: 0.36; 22.9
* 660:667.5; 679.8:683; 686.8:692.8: 0.01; 16.9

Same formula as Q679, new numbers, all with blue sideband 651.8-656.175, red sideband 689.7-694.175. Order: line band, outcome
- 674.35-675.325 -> 0.17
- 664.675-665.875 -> 0.25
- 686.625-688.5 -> 0.02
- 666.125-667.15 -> 0.15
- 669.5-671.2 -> 0.16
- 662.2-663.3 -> 0.19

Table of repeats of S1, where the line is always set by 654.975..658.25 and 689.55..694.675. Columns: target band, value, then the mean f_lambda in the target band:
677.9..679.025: 0.27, 16.6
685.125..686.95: 0.22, 16.7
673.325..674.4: 0.21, 18.8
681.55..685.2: 0.65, 16.4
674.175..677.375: 0.87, 16.6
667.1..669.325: 0.78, 16.6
